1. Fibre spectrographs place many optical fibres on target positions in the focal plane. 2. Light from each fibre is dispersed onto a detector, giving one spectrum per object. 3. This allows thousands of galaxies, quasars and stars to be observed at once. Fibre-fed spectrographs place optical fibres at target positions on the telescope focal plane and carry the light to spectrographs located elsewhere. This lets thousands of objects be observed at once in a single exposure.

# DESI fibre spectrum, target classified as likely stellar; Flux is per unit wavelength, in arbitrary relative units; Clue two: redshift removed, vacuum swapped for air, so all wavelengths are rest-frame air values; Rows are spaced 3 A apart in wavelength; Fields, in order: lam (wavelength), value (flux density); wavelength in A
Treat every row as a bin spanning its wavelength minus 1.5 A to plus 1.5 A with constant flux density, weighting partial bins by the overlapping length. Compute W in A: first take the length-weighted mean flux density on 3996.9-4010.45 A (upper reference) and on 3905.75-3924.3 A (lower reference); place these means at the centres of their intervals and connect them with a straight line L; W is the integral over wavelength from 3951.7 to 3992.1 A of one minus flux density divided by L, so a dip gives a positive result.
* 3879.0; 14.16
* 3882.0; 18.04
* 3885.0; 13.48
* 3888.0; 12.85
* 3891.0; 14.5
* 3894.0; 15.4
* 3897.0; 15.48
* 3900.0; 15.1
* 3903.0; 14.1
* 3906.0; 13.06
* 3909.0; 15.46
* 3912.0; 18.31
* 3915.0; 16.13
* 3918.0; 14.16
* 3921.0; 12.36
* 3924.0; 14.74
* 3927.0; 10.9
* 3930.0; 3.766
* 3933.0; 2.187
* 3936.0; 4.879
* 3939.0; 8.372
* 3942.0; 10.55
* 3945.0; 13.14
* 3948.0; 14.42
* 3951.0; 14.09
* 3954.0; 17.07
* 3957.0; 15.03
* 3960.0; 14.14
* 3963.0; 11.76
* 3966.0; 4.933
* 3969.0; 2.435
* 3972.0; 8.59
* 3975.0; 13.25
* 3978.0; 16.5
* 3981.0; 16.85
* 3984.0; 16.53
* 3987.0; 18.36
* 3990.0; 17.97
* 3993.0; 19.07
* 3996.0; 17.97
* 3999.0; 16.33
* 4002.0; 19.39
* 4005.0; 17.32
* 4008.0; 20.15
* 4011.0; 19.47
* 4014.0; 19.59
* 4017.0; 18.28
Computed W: 8.8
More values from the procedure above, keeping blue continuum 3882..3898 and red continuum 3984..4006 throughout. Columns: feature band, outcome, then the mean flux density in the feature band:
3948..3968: 4.8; 12.7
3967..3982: 5.4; 11.1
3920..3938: 8.9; 8.03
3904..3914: -0.2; 15.6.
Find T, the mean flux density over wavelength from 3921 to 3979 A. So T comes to 10.6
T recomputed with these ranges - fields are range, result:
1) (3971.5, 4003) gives 16.6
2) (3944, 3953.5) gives 14.3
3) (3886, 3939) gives 12.4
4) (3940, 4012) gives 14.7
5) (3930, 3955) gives 10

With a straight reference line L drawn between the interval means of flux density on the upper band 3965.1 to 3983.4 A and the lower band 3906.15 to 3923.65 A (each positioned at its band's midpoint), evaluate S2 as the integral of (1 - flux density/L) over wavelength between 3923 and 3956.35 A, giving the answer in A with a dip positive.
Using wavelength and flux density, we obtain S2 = 6.8 A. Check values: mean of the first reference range 15.1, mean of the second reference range 10.9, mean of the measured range 10.4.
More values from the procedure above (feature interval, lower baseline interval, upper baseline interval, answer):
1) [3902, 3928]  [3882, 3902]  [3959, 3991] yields -0.4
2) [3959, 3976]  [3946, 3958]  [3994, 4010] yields 7.5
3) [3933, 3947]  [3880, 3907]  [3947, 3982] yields 4.7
